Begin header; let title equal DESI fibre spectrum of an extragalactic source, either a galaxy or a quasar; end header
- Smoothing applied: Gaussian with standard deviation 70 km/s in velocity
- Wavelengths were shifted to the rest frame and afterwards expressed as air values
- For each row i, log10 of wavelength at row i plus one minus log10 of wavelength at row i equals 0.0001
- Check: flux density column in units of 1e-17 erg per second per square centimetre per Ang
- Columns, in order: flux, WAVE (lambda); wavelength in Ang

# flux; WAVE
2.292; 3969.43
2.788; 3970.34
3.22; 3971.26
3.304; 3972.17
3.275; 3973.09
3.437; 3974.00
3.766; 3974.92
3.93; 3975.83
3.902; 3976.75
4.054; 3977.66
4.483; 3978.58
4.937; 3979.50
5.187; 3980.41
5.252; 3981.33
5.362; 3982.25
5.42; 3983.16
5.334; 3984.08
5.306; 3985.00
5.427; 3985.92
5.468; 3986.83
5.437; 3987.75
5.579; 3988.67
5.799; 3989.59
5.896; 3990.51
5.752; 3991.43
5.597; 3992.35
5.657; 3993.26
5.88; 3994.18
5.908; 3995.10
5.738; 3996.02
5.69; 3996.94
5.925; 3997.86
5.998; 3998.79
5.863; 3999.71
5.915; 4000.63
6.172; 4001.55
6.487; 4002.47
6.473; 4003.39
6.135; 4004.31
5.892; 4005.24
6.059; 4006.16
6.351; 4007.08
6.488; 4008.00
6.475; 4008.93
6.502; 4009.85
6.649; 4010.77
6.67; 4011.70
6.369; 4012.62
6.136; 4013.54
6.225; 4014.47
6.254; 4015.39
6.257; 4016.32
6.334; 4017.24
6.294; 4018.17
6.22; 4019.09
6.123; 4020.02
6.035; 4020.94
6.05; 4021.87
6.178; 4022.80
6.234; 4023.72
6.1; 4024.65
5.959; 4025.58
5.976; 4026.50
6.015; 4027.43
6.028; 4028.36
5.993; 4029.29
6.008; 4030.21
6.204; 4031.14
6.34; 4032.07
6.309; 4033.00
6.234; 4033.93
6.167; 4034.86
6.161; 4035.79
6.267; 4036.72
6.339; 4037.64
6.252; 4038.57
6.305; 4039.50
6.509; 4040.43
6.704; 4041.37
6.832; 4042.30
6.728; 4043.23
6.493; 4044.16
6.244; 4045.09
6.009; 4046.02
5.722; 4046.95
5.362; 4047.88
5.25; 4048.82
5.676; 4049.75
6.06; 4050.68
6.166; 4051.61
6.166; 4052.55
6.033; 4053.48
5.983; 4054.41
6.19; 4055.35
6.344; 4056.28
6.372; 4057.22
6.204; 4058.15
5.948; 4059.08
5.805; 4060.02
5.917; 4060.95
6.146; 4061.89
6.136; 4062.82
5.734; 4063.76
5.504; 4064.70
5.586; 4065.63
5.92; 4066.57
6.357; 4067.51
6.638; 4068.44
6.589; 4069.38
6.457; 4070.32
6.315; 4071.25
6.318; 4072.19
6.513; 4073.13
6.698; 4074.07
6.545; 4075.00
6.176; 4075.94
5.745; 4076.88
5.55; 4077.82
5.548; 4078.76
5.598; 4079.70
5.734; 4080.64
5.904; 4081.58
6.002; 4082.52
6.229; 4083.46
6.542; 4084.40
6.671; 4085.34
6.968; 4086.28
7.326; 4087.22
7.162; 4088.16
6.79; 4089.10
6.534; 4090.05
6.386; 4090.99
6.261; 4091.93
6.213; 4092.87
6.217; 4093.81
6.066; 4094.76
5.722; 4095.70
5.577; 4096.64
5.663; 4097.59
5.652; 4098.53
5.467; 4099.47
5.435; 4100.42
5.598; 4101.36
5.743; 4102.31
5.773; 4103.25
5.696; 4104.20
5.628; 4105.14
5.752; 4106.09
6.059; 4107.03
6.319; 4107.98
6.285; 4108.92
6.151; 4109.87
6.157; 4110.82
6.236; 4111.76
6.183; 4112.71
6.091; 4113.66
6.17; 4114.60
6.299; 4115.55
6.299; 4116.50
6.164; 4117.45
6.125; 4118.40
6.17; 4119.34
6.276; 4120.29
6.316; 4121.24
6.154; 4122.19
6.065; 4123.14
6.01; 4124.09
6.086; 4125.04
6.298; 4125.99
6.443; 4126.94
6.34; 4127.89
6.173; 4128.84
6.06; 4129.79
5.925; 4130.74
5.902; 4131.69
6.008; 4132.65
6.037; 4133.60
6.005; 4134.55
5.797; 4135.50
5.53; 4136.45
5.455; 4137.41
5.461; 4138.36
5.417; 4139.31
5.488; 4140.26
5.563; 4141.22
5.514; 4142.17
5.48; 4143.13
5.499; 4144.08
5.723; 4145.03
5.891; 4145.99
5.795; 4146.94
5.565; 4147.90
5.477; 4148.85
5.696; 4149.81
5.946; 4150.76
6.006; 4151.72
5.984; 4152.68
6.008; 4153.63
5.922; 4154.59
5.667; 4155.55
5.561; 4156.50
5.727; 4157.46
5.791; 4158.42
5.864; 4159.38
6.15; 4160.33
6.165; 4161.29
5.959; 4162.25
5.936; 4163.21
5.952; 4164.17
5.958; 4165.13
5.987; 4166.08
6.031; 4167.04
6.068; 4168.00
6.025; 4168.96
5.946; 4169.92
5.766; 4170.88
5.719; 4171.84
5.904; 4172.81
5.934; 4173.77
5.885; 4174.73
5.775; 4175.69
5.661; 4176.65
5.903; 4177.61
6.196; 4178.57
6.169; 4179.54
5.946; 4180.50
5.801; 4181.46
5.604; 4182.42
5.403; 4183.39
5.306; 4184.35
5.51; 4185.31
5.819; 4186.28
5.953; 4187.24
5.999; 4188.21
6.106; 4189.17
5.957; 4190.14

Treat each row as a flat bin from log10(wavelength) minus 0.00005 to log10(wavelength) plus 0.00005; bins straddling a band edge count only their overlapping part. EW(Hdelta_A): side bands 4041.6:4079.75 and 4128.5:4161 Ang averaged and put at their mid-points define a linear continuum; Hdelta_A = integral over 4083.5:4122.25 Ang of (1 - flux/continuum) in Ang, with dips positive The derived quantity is -1.4 Ang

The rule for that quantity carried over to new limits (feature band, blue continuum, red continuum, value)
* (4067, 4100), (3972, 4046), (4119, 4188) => -2.14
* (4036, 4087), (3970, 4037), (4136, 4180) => -3.87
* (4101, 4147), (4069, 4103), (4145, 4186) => 0.44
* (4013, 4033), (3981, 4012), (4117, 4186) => -0.86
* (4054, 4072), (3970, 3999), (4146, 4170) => -2.46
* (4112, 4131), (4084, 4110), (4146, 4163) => -0.57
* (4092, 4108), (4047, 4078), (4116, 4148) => 0.51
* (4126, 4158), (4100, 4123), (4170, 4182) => 0.94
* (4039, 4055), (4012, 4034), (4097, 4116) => -0.10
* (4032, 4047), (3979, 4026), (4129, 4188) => -1.09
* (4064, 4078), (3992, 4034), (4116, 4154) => -0.40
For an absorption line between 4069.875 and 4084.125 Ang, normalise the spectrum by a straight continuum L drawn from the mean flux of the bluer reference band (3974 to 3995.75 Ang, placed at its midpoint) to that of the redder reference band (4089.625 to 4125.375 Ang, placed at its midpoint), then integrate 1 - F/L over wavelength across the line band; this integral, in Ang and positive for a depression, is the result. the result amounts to -0.70 Ang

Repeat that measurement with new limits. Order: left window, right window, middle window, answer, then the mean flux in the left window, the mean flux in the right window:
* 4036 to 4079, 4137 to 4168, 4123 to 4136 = -0.5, 6.14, 5.78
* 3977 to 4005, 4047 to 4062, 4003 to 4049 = -3.4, 5.59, 5.96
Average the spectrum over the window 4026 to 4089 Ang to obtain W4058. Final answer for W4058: 6.18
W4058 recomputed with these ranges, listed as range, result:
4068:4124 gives 6.15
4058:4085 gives 6.08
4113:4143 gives 5.98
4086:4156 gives 5.99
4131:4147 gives 5.68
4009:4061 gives 6.18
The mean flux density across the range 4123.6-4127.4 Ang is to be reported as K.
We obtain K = 6.21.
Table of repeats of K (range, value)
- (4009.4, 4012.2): 6.61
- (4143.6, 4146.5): 5.72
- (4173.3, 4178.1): 5.84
